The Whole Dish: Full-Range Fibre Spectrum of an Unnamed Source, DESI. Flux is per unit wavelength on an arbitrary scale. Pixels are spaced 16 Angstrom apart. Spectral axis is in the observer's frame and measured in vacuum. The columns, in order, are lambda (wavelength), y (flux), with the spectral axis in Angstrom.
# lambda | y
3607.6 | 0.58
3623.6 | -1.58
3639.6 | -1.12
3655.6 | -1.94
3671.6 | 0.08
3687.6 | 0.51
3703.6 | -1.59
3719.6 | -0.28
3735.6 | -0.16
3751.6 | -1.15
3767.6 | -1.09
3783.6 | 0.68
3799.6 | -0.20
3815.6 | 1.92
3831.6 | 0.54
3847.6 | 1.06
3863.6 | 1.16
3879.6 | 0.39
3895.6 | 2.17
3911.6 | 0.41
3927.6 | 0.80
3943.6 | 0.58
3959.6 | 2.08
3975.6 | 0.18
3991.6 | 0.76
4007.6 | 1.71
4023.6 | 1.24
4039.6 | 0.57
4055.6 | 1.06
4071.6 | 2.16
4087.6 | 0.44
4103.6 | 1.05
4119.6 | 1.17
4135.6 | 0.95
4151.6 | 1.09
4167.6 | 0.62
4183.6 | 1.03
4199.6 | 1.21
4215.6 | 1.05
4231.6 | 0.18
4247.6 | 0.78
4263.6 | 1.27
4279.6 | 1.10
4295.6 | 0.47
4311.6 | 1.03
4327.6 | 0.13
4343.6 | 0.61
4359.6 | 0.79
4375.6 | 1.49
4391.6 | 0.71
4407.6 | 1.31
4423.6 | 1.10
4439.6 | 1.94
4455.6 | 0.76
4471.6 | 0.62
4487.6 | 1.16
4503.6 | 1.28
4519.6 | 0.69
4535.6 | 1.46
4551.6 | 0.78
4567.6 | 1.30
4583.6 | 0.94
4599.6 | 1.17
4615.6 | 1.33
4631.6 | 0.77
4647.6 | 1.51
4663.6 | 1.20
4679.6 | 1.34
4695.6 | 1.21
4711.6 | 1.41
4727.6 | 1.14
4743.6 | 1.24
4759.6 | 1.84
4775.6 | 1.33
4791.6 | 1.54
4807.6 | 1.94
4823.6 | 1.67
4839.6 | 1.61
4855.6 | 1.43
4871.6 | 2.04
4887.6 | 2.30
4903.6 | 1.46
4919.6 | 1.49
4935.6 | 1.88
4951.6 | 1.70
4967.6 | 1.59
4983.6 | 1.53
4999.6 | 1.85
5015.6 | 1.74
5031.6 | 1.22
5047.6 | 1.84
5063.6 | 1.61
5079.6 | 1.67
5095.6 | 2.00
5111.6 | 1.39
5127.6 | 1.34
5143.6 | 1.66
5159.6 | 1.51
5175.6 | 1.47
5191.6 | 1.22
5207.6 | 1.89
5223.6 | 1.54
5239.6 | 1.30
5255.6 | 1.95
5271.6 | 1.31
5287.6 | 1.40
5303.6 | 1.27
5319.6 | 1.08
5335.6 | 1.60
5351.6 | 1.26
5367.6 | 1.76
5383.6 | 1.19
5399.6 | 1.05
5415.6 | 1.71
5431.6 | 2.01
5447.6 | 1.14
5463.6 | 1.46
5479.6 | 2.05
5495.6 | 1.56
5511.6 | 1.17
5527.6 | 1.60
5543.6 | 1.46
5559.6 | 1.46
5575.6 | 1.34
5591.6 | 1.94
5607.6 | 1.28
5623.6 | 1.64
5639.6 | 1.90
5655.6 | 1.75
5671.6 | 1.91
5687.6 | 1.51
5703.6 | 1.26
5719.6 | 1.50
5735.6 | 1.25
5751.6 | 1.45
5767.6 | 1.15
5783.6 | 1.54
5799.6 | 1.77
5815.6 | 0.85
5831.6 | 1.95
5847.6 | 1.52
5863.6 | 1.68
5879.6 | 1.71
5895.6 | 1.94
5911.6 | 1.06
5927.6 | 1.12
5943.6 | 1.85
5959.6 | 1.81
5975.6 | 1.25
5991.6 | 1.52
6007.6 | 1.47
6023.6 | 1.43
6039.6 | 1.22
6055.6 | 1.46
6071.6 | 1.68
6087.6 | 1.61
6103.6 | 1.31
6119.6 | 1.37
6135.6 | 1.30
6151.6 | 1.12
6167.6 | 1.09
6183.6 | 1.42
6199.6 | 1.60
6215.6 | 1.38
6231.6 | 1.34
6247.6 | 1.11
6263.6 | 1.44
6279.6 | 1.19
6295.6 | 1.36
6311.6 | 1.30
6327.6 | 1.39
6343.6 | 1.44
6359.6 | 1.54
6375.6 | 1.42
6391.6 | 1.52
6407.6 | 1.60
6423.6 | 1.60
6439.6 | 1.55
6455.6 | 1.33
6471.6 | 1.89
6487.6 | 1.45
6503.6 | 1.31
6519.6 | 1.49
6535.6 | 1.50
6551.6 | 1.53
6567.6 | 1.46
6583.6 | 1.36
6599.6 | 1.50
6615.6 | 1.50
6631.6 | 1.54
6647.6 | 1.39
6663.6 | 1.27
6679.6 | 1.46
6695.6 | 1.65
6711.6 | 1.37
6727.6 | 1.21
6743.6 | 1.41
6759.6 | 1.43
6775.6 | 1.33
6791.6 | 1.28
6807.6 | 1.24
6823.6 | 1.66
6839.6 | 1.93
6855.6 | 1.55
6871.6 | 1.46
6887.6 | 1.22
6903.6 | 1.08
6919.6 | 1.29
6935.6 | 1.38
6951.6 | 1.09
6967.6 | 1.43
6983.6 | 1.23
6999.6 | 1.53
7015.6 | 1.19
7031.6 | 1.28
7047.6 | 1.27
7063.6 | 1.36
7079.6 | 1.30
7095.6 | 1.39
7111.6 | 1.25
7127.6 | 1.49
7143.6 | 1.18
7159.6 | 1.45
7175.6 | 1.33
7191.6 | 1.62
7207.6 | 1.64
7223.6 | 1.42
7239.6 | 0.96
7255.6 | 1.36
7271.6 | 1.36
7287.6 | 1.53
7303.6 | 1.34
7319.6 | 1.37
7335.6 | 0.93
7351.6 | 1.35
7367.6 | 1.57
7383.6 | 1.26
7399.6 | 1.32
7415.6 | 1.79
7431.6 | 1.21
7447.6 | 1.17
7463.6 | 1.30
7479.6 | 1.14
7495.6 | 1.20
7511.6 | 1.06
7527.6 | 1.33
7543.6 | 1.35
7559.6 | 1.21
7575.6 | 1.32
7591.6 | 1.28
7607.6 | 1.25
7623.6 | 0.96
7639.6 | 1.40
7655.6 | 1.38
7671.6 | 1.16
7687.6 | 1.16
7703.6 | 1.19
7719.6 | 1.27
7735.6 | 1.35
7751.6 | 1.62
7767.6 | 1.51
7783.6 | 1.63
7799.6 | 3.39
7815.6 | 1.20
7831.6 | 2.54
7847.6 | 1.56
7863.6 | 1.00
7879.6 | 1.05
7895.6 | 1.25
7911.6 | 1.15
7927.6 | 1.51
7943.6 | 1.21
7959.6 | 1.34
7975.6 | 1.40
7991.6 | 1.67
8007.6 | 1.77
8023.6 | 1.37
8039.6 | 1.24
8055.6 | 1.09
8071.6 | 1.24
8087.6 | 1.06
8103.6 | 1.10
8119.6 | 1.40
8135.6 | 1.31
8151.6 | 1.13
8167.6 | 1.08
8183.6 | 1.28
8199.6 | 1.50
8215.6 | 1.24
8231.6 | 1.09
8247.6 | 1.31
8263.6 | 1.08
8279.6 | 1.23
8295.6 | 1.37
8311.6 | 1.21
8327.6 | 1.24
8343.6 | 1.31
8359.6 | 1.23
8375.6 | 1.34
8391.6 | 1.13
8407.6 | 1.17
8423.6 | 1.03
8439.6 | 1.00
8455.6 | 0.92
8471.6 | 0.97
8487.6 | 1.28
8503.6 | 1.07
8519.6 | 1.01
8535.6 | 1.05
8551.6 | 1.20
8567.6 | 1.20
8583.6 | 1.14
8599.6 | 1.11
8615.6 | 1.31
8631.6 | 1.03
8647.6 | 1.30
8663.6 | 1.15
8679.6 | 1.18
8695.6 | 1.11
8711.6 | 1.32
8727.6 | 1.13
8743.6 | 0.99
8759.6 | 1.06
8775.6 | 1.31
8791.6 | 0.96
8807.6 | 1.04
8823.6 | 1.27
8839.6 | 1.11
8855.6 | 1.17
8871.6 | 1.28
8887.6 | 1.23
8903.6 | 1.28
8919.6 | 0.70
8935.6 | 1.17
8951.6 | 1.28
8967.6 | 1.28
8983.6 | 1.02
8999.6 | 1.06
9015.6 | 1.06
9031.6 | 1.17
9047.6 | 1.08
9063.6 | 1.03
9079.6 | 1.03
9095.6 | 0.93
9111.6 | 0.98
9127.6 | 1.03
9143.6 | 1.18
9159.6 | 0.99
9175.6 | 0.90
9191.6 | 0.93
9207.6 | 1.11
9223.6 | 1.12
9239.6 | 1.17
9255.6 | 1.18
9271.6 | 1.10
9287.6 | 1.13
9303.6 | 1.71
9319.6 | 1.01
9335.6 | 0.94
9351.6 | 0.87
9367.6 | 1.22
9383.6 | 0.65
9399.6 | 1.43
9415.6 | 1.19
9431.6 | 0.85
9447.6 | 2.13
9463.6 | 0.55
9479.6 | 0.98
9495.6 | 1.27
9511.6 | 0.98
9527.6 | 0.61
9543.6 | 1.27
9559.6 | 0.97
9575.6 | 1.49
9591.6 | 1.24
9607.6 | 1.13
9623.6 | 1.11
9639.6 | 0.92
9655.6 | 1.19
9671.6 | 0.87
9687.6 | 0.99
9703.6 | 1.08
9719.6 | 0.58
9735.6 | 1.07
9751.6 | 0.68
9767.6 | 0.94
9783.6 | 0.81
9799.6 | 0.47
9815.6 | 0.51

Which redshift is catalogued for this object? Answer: 0.19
